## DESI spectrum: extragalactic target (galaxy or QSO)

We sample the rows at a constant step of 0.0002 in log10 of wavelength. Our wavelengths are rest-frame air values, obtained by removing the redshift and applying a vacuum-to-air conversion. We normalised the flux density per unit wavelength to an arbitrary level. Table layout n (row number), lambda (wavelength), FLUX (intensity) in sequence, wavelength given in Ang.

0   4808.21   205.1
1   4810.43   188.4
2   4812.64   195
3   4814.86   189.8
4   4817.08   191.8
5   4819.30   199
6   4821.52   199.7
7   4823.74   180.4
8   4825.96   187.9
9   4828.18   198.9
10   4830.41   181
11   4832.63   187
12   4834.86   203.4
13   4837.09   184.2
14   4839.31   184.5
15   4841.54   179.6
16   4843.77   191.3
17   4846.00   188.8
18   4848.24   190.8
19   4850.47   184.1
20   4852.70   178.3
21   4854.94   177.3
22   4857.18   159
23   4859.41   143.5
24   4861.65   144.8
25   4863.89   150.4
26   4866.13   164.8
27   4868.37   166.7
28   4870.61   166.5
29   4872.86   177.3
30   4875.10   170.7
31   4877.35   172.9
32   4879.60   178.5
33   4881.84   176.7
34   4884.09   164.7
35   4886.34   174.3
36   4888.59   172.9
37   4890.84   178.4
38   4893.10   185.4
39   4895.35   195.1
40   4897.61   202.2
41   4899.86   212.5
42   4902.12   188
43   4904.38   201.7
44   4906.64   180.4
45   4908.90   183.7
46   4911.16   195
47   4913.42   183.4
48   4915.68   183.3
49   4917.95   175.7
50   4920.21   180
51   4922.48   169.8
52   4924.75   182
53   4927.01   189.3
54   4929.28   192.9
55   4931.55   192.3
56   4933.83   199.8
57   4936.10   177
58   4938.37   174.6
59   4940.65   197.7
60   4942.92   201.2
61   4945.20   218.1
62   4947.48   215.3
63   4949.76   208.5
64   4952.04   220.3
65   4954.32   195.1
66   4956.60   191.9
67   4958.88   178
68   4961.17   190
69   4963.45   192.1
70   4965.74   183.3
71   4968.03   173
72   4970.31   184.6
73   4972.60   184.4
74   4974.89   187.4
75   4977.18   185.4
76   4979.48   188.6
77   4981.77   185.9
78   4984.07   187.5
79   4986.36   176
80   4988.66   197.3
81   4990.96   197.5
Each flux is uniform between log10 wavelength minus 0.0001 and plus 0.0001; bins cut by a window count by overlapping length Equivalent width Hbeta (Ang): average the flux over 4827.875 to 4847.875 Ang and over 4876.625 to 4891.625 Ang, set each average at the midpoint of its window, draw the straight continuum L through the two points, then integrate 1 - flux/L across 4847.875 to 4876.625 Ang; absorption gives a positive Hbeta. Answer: 2.2 Ang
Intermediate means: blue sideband 188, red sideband 174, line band 167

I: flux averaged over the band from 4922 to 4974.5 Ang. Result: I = 192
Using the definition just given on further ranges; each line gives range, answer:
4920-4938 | 185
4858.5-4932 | 179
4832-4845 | 188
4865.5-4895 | 174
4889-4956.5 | 192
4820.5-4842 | 189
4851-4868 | 161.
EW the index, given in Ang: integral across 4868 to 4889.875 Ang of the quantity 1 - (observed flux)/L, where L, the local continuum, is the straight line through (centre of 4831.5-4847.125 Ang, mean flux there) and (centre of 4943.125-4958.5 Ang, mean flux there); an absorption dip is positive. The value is 2.5 Ang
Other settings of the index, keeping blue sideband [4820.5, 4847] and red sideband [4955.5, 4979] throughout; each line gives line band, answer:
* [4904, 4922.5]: 0.3 Ang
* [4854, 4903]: 3.6 Ang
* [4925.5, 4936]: -0.3 Ang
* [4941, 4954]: -1.8 Ang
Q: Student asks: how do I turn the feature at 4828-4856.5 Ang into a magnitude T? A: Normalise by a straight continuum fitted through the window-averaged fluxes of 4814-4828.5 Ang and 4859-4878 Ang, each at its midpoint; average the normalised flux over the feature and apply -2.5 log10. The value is -0.042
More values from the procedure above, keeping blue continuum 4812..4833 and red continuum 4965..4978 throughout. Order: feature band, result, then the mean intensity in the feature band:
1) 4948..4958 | -0.11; 204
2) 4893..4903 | -0.06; 198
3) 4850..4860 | 0.12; 169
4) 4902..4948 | -0.02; 189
